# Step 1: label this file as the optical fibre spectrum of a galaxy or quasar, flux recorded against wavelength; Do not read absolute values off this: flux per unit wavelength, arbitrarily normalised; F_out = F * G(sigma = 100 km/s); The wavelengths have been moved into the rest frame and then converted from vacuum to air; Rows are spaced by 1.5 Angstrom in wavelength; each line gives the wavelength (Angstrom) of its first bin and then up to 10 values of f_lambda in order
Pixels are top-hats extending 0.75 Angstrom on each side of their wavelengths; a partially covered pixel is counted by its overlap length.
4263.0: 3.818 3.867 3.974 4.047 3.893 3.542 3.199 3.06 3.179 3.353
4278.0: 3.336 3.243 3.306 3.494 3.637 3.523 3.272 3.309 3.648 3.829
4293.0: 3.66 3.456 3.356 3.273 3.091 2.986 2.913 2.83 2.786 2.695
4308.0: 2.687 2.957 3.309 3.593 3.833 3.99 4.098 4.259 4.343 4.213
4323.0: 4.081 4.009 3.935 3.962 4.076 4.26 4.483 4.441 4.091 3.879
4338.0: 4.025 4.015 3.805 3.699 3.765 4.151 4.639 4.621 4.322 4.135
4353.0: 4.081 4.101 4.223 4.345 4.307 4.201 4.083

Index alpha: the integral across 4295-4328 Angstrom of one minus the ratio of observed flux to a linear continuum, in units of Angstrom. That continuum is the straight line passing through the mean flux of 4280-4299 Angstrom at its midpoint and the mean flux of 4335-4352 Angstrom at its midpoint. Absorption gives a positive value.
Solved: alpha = 2.0 Angstrom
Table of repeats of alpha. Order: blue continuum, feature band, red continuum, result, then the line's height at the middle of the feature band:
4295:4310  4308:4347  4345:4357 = -3.5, 3.65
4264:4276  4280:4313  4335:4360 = 4.5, 3.77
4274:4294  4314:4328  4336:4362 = -0.9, 3.84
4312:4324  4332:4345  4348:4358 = 0.5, 4.17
